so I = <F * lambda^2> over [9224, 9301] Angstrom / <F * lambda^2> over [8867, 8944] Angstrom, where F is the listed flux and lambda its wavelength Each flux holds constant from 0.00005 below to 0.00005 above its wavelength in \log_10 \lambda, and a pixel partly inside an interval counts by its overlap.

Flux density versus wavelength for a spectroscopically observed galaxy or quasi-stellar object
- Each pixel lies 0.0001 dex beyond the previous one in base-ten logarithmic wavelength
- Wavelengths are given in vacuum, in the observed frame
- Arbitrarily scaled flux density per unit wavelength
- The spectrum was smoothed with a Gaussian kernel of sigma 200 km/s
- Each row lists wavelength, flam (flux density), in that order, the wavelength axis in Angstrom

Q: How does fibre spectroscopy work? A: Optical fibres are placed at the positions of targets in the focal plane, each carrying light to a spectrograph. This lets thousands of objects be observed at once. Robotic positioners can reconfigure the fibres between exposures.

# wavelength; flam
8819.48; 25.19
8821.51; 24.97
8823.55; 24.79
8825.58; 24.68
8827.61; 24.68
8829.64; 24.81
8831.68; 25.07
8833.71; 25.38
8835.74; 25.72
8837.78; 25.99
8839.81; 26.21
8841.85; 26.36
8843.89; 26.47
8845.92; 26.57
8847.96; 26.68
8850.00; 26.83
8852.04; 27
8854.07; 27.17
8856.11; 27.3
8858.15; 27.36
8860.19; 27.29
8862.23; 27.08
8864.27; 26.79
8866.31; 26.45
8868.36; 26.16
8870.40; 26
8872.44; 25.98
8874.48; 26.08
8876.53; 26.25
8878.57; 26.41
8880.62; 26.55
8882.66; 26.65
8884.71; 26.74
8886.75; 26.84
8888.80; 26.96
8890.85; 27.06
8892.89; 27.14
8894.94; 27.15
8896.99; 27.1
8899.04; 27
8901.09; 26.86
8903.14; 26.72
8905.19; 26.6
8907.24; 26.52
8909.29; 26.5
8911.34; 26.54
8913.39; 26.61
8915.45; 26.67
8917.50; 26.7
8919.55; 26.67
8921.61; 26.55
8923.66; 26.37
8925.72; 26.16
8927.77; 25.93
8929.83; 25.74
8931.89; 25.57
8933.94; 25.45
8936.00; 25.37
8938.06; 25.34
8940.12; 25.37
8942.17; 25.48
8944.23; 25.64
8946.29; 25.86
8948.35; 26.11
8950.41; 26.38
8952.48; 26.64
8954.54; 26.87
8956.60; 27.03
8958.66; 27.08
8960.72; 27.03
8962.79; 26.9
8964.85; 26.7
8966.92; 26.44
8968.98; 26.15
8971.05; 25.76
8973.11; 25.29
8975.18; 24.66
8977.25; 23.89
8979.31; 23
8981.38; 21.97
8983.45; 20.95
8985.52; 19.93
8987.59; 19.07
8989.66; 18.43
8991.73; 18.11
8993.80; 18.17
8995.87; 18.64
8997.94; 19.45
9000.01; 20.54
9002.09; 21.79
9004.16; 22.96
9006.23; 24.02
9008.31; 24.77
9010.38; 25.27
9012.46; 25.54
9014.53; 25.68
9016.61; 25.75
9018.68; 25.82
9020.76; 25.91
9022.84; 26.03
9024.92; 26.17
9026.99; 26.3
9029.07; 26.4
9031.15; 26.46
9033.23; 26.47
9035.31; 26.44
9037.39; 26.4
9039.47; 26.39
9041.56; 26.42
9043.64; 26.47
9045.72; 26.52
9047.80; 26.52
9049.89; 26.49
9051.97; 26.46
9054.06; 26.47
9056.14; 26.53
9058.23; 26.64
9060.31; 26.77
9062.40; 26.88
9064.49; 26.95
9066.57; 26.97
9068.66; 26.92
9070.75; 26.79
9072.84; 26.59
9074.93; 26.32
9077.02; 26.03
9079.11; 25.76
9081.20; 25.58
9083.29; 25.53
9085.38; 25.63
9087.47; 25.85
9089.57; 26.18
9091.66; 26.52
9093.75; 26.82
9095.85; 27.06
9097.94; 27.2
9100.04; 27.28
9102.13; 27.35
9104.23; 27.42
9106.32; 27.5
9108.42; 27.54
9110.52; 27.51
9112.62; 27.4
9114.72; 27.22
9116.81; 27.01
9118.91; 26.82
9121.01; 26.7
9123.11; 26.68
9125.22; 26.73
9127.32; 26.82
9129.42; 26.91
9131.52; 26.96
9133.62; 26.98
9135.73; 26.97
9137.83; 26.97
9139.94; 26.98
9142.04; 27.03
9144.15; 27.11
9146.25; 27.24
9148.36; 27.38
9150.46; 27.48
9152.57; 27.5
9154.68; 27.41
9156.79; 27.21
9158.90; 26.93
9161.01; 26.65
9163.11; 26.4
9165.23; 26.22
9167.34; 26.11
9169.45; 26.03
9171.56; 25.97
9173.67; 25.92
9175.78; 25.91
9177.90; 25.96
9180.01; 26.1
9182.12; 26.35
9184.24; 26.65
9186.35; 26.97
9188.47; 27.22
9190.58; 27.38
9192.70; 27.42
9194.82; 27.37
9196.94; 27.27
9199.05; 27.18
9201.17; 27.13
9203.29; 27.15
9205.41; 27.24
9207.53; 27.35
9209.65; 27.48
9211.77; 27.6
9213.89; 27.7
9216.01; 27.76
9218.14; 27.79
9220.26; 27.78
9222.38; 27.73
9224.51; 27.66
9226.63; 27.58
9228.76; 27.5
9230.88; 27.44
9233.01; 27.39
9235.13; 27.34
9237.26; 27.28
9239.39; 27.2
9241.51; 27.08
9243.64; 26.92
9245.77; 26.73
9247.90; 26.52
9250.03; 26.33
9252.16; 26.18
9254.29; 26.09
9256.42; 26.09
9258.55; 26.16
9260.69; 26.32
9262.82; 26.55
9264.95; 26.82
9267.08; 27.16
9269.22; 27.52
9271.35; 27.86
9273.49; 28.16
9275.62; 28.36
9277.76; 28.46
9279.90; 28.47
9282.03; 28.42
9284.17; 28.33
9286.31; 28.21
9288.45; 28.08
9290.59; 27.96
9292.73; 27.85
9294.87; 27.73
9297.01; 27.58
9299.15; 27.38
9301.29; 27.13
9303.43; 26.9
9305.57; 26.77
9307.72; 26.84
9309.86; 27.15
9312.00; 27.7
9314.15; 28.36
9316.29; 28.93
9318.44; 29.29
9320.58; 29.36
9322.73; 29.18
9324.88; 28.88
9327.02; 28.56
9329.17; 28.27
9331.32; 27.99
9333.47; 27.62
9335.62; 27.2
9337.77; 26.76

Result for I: 1.12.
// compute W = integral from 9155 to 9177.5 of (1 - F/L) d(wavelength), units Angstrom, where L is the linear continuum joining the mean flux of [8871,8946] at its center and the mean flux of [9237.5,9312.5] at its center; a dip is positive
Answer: 0.5 Angstrom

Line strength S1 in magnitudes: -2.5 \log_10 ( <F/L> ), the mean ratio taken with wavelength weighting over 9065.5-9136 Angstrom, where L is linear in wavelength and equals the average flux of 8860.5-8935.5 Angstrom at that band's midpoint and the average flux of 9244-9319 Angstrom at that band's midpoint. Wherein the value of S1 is 0.010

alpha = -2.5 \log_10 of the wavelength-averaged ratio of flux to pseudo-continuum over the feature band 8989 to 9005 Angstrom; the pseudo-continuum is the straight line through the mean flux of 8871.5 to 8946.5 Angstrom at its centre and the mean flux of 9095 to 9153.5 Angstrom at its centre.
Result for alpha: 0.326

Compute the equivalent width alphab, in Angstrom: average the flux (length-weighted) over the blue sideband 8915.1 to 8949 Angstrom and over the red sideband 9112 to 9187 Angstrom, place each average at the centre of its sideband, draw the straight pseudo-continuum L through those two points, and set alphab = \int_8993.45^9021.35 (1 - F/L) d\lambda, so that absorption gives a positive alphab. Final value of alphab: 3.2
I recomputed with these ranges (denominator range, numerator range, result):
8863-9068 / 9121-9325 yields 1.13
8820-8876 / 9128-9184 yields 1.09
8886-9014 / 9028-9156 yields 1.11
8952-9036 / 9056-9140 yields 1.13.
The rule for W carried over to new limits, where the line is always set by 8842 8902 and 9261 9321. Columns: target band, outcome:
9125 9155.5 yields 0.35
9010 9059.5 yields 1.66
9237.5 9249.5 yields 0.34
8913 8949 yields 1.25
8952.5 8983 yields 1.60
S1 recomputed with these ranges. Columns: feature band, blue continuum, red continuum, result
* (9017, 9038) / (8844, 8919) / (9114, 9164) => 0.027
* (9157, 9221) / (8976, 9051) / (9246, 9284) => -0.030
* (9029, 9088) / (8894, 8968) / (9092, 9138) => 0.019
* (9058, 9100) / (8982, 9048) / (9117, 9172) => -0.048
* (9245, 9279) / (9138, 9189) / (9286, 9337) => 0.023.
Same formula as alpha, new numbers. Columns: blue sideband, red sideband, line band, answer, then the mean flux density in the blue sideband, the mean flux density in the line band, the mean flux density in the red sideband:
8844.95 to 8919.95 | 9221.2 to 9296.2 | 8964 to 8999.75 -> 0.21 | 26.7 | 22.1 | 27.4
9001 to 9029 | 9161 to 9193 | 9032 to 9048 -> -0.05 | 25.1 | 26.5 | 26.4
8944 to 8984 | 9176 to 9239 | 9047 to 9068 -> -0.02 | 25.6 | 26.7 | 27.2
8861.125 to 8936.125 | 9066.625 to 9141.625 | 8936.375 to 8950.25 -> 0.04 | 26.5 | 25.7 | 26.8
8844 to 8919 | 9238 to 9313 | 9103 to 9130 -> 0.00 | 26.7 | 27.1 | 27.3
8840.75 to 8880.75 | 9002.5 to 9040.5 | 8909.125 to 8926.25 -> -0.01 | 26.6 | 26.5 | 25.7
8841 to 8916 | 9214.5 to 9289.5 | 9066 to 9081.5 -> 0.03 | 26.7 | 26.4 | 27.4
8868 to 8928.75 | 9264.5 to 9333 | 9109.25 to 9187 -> 0.03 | 26.6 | 26.8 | 28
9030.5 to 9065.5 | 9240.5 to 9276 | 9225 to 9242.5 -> -0.02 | 26.5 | 27.4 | 26.8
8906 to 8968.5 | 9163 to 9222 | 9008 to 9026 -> 0.03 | 26.3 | 25.7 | 26.9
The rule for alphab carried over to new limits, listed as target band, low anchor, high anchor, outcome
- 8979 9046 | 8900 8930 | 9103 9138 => 7.7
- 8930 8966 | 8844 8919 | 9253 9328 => 1.0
